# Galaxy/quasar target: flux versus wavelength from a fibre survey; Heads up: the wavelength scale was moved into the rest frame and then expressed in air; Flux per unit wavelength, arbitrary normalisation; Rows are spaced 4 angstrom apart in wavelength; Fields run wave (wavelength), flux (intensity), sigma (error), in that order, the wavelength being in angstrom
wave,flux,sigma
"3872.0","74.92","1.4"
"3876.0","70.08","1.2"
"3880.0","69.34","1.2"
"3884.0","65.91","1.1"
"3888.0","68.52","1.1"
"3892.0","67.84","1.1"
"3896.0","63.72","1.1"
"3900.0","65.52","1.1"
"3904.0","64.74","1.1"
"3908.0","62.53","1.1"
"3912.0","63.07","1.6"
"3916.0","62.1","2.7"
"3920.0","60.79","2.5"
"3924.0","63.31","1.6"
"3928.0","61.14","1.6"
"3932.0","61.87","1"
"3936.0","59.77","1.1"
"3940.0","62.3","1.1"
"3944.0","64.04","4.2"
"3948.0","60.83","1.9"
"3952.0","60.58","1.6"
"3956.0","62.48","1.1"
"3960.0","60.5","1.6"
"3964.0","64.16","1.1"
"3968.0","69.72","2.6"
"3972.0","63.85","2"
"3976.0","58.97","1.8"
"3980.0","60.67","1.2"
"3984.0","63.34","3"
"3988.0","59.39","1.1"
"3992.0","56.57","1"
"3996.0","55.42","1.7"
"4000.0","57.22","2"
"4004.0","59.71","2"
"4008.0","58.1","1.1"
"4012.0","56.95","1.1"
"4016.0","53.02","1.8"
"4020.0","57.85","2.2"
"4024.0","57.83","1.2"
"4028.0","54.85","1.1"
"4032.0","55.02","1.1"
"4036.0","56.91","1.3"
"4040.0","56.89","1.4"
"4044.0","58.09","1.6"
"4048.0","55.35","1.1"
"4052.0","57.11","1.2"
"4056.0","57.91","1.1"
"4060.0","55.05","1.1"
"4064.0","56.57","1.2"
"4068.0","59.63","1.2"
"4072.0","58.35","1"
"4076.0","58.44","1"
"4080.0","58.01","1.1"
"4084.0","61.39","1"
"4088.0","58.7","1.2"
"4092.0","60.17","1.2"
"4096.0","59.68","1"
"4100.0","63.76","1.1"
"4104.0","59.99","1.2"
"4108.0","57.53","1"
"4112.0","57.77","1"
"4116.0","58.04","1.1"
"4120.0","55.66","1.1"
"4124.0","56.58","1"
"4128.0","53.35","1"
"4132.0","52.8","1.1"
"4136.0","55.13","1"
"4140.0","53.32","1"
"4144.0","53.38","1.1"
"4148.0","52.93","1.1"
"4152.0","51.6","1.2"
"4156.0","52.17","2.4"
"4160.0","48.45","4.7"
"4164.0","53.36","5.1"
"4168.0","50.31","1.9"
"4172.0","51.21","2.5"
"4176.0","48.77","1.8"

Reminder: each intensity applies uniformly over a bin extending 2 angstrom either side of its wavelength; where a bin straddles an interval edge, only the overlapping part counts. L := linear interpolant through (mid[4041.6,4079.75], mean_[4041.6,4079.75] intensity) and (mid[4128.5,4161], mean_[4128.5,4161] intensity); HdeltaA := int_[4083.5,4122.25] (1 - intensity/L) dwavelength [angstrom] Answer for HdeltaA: -2.9 angstrom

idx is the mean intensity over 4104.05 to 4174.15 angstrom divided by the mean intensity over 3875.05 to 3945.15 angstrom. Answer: 0.8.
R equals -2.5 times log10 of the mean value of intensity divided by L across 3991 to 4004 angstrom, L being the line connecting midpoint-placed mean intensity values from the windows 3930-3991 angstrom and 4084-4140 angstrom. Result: 0.08 mag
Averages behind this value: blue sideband 62.1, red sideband 57.6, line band 56.9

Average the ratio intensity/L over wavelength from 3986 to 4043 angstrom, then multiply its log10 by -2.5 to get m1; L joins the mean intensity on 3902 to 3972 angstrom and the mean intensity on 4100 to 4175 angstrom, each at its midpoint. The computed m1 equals 0.05 mag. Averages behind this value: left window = 62.6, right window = 54.3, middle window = 56.9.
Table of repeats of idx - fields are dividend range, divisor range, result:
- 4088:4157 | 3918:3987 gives 0.90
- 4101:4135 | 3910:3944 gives 0.91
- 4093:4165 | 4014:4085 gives 0.97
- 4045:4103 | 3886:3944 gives 0.92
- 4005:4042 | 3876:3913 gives 0.86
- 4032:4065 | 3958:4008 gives 0.93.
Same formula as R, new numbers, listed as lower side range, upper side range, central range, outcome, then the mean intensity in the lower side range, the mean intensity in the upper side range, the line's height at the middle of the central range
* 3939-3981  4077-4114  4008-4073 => 0.08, 62.6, 59.6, 60.8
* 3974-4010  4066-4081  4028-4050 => 0.05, 58.8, 58.6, 58.7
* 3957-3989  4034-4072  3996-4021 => 0.06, 62.7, 57.1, 60.2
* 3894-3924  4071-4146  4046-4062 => 0.05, 63.2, 57.5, 59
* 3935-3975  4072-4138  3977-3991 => 0.02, 62.8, 58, 61.9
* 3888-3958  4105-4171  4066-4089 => -0.05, 62.9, 54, 56.5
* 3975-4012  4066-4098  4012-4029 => 0.05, 58.7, 59.3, 58.9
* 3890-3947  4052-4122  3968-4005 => 0.02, 63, 58.6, 61.2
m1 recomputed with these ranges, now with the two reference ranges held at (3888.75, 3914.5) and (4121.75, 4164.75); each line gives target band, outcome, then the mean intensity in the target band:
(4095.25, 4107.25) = -0.11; 60.9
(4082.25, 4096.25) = -0.08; 60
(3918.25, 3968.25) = 0.01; 62.2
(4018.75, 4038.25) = 0.04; 56.4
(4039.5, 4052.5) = 0.02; 56.8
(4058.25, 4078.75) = -0.02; 57.7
